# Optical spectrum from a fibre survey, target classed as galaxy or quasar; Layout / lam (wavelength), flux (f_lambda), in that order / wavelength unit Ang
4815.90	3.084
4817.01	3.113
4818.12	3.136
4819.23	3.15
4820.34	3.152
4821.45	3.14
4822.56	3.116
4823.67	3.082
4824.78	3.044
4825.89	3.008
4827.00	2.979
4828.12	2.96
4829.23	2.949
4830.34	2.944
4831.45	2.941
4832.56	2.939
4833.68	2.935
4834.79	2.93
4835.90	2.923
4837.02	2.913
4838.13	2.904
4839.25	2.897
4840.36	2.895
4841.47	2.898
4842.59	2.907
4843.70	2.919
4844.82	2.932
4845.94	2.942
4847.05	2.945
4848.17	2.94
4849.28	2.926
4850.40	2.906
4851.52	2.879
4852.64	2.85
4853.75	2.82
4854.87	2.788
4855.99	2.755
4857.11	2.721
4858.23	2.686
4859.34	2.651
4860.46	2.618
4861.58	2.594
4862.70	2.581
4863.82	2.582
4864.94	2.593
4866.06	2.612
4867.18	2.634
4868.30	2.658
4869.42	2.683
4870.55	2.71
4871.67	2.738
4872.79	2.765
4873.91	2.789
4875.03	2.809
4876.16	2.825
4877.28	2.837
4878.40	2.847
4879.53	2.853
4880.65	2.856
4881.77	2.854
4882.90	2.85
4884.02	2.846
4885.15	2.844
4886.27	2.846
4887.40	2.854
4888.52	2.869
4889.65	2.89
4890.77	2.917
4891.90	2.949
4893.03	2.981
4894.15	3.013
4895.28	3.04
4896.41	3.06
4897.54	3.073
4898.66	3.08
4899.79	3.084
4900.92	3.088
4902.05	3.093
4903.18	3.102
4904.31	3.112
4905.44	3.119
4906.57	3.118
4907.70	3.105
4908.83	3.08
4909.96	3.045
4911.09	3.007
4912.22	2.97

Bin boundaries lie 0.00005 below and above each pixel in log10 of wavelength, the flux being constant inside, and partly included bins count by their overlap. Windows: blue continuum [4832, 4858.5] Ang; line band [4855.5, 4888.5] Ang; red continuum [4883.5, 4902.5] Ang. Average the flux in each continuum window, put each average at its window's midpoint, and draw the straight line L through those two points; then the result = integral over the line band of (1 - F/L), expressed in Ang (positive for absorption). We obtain 2.13 Ang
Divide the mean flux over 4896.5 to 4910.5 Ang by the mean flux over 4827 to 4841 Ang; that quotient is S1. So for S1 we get 1.05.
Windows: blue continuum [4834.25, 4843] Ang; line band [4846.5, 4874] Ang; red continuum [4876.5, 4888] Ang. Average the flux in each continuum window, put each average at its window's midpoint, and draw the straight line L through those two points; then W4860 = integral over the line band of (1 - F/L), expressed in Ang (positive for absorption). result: 1.4 Ang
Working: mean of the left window 2.91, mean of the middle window 2.74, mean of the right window 2.85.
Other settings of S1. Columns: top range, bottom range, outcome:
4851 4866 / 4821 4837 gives 0.90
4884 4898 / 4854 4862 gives 1.09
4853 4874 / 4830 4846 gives 0.92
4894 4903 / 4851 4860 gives 1.11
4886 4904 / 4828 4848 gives 1.03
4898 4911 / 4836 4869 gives 1.11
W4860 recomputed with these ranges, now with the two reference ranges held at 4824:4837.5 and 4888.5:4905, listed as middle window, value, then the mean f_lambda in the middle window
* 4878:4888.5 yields 0.57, 2.85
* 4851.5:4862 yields 0.89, 2.73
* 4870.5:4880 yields 0.64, 2.8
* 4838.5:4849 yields 0.18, 2.92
